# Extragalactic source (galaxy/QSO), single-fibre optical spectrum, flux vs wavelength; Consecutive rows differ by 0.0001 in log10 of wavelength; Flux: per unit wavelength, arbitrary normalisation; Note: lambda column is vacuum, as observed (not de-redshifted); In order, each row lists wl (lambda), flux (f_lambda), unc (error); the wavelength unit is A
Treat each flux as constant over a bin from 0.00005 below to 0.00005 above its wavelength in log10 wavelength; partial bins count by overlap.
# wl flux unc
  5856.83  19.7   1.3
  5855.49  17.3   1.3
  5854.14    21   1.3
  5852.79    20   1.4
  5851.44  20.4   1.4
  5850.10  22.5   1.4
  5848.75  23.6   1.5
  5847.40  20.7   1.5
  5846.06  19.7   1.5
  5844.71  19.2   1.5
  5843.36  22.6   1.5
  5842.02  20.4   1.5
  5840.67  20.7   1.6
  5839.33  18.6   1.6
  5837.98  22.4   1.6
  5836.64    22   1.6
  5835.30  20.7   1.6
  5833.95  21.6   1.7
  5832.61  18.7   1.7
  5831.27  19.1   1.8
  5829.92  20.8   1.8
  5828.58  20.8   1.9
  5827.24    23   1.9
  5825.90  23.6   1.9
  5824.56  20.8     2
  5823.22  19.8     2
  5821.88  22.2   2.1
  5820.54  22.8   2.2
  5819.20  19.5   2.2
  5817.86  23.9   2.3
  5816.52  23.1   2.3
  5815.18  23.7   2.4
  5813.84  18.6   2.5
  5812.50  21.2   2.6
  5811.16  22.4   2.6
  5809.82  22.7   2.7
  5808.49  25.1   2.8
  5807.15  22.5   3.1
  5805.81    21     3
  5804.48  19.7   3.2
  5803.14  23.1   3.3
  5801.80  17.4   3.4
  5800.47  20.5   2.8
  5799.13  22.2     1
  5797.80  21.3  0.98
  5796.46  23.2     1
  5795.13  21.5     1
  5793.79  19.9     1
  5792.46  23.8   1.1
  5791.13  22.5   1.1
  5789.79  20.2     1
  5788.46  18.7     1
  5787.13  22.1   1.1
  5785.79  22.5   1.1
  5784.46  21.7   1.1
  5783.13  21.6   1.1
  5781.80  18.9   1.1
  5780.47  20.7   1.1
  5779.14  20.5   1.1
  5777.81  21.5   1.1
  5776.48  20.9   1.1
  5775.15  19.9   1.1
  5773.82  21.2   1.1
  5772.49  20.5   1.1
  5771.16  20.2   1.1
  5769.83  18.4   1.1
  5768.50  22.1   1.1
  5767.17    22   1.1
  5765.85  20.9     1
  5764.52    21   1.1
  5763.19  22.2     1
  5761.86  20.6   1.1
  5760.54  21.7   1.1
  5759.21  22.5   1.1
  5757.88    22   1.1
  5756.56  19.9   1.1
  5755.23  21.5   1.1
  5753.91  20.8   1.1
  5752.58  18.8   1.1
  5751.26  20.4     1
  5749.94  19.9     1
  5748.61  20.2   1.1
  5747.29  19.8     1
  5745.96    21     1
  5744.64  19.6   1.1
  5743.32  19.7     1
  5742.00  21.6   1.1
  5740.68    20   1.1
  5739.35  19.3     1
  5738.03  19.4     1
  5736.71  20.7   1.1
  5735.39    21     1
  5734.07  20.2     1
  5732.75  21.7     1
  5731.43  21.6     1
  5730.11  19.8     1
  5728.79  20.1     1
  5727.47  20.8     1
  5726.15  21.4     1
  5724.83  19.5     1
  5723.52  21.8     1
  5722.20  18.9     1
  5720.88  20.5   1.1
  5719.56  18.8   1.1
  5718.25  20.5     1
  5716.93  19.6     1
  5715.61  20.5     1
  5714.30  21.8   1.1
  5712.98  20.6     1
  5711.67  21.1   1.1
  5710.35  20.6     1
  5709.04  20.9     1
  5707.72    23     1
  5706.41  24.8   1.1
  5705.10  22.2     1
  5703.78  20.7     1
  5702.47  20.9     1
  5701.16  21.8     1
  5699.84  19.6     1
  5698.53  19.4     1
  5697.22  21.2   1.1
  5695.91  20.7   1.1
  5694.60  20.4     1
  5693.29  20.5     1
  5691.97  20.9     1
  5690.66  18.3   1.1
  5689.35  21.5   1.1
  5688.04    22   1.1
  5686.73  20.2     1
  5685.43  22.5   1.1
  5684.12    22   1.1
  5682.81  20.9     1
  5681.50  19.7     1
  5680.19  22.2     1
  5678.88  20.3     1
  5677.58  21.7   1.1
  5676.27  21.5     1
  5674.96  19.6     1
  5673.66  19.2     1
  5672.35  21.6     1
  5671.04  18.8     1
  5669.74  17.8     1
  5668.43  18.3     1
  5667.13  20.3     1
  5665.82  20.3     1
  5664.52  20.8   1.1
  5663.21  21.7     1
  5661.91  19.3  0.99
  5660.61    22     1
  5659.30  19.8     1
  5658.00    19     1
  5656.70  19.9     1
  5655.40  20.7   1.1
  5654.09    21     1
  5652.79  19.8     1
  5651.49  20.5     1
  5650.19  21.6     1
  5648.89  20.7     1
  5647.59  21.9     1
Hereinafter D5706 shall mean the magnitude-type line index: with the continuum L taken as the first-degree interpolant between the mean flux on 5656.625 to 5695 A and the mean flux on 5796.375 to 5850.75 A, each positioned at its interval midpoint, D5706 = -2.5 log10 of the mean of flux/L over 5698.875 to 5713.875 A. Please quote -0.041 mag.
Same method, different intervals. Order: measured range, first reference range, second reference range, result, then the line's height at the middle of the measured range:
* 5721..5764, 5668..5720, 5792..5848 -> 0.02 mag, 21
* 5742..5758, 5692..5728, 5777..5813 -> 0.04 mag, 21.1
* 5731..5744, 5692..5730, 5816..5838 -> 0.02 mag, 20.9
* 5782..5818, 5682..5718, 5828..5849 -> -0.04 mag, 20.8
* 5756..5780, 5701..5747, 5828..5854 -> -0.01 mag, 20.7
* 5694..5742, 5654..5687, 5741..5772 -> -0.01 mag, 20.6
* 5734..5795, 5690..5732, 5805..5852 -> 0.01 mag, 21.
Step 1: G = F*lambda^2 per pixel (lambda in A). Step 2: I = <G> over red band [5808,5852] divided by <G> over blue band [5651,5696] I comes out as 1.11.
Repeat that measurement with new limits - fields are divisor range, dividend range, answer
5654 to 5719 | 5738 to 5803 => 1.04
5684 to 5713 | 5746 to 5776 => 1.00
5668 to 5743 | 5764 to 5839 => 1.07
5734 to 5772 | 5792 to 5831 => 1.07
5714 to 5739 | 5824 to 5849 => 1.07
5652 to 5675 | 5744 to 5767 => 1.07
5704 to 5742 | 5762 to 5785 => 1.02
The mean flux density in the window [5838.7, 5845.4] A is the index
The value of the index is 20.3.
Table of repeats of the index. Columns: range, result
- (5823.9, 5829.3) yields 22.1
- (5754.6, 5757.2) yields 20.7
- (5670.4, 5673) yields 20.2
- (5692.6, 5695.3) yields 20.4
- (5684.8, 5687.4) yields 21.4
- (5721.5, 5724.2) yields 20.4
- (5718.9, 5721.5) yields 19.7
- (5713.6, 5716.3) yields 21.1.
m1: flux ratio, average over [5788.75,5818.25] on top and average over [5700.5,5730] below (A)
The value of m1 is 1.0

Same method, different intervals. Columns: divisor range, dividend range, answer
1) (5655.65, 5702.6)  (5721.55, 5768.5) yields 1.01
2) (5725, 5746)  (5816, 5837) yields 1.05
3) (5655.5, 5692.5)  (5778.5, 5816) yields 1.05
